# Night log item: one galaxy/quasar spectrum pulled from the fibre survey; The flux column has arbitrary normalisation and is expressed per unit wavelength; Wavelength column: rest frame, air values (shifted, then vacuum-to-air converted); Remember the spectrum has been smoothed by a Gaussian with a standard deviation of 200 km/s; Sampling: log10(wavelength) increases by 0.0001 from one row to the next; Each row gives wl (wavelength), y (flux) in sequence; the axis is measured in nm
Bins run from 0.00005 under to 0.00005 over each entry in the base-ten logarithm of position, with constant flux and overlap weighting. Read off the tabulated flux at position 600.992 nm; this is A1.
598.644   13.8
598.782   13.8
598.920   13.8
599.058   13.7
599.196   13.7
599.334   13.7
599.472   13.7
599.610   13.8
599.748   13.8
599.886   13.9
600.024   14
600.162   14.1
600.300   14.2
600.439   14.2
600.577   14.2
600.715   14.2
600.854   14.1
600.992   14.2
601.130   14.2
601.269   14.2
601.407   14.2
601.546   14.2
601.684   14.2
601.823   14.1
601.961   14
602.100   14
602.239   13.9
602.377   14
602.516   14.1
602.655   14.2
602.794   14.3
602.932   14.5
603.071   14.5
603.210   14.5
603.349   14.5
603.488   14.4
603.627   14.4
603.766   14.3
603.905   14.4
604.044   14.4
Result 14.2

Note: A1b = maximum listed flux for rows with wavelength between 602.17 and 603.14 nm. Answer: 14.5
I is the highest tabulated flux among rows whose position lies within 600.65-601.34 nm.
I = 14.2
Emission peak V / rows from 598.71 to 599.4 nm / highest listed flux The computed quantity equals 13.8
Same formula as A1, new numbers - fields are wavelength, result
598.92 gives 13.8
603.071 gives 14.5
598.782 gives 13.8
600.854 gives 14.1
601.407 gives 14.2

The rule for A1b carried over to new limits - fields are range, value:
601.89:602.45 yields 14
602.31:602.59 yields 14.1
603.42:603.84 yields 14.4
